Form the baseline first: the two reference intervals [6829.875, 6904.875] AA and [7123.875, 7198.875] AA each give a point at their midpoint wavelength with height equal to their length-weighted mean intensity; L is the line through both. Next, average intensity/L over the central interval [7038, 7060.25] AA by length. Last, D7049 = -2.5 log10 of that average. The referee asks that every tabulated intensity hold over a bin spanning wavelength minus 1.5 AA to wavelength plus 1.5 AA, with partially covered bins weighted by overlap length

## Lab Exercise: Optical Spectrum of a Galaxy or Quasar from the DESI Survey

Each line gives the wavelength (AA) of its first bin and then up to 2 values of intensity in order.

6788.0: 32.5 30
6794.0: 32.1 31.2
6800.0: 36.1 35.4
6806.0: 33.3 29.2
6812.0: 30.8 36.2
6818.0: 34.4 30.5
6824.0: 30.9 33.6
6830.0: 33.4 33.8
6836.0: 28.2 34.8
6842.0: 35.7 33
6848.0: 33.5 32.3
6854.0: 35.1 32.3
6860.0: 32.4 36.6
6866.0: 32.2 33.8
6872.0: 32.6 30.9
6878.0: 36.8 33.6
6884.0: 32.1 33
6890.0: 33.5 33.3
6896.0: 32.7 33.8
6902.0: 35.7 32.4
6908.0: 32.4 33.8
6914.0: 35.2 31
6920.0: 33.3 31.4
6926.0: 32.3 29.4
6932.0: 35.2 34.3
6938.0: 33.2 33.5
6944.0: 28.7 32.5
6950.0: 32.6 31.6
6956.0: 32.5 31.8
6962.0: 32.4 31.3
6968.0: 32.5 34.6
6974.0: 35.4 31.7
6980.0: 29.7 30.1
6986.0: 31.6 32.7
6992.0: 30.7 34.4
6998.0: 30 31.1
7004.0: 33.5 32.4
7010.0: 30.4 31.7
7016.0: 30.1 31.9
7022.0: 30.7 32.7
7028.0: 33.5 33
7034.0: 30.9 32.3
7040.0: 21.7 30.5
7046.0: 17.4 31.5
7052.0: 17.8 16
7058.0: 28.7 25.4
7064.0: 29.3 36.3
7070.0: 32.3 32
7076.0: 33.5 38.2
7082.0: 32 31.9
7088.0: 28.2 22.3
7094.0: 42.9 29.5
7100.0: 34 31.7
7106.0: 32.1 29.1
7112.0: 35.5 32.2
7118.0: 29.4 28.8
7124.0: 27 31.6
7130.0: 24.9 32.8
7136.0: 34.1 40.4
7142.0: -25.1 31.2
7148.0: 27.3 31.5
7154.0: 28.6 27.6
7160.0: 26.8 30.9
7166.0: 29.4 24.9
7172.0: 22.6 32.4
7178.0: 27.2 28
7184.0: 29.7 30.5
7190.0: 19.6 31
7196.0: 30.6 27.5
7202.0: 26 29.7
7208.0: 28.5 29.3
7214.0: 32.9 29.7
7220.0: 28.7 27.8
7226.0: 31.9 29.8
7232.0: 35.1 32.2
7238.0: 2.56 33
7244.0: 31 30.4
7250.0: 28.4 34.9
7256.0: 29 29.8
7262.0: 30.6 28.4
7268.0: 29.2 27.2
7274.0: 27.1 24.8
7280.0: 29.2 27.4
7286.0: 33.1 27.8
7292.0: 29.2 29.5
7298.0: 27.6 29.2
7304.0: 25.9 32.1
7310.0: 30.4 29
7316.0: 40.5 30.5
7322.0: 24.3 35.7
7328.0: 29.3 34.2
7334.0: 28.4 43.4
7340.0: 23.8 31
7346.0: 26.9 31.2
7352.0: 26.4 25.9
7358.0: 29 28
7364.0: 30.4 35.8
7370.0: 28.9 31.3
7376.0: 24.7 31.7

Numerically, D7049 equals 0.24 mag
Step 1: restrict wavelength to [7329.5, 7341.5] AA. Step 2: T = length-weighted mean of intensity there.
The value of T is 32.4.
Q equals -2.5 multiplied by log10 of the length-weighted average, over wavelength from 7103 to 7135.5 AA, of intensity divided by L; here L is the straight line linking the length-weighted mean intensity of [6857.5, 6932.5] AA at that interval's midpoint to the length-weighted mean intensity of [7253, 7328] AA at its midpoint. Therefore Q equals 0.02 mag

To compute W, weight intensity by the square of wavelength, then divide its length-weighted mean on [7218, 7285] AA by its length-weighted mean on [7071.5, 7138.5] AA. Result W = 0.94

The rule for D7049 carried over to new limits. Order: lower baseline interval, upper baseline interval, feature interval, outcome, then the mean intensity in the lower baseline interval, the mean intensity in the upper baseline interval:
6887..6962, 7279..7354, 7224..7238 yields 0.07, 32.8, 30.2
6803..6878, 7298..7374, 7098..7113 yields -0.02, 33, 30.4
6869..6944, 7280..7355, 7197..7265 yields 0.06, 33.1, 30.2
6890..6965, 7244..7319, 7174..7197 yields 0.07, 32.7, 29.7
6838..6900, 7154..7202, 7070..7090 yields -0.09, 33.5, 27.9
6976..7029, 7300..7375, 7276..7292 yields 0.07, 31.6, 30.4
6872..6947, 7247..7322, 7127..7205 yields 0.14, 33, 29.5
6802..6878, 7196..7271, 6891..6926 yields -0.03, 33.1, 29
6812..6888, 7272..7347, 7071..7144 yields 0.07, 33.2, 30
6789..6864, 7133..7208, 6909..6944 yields -0.05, 33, 26.9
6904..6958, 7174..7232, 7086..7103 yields -0.03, 32.5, 29.1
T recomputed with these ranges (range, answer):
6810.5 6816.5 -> 33.5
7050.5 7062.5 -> 22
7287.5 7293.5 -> 28.5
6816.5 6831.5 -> 32.6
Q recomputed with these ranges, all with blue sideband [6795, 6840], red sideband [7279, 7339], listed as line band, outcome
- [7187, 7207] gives 0.13 mag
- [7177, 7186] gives 0.10 mag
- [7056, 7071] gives 0.07 mag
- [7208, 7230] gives 0.04 mag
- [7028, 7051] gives 0.13 mag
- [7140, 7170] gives 0.31 mag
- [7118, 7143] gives 0.23 mag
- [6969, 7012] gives 0.00 mag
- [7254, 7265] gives 0.04 mag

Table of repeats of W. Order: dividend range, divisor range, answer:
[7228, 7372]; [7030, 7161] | 1.09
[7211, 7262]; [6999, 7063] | 1.08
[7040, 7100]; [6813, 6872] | 0.94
